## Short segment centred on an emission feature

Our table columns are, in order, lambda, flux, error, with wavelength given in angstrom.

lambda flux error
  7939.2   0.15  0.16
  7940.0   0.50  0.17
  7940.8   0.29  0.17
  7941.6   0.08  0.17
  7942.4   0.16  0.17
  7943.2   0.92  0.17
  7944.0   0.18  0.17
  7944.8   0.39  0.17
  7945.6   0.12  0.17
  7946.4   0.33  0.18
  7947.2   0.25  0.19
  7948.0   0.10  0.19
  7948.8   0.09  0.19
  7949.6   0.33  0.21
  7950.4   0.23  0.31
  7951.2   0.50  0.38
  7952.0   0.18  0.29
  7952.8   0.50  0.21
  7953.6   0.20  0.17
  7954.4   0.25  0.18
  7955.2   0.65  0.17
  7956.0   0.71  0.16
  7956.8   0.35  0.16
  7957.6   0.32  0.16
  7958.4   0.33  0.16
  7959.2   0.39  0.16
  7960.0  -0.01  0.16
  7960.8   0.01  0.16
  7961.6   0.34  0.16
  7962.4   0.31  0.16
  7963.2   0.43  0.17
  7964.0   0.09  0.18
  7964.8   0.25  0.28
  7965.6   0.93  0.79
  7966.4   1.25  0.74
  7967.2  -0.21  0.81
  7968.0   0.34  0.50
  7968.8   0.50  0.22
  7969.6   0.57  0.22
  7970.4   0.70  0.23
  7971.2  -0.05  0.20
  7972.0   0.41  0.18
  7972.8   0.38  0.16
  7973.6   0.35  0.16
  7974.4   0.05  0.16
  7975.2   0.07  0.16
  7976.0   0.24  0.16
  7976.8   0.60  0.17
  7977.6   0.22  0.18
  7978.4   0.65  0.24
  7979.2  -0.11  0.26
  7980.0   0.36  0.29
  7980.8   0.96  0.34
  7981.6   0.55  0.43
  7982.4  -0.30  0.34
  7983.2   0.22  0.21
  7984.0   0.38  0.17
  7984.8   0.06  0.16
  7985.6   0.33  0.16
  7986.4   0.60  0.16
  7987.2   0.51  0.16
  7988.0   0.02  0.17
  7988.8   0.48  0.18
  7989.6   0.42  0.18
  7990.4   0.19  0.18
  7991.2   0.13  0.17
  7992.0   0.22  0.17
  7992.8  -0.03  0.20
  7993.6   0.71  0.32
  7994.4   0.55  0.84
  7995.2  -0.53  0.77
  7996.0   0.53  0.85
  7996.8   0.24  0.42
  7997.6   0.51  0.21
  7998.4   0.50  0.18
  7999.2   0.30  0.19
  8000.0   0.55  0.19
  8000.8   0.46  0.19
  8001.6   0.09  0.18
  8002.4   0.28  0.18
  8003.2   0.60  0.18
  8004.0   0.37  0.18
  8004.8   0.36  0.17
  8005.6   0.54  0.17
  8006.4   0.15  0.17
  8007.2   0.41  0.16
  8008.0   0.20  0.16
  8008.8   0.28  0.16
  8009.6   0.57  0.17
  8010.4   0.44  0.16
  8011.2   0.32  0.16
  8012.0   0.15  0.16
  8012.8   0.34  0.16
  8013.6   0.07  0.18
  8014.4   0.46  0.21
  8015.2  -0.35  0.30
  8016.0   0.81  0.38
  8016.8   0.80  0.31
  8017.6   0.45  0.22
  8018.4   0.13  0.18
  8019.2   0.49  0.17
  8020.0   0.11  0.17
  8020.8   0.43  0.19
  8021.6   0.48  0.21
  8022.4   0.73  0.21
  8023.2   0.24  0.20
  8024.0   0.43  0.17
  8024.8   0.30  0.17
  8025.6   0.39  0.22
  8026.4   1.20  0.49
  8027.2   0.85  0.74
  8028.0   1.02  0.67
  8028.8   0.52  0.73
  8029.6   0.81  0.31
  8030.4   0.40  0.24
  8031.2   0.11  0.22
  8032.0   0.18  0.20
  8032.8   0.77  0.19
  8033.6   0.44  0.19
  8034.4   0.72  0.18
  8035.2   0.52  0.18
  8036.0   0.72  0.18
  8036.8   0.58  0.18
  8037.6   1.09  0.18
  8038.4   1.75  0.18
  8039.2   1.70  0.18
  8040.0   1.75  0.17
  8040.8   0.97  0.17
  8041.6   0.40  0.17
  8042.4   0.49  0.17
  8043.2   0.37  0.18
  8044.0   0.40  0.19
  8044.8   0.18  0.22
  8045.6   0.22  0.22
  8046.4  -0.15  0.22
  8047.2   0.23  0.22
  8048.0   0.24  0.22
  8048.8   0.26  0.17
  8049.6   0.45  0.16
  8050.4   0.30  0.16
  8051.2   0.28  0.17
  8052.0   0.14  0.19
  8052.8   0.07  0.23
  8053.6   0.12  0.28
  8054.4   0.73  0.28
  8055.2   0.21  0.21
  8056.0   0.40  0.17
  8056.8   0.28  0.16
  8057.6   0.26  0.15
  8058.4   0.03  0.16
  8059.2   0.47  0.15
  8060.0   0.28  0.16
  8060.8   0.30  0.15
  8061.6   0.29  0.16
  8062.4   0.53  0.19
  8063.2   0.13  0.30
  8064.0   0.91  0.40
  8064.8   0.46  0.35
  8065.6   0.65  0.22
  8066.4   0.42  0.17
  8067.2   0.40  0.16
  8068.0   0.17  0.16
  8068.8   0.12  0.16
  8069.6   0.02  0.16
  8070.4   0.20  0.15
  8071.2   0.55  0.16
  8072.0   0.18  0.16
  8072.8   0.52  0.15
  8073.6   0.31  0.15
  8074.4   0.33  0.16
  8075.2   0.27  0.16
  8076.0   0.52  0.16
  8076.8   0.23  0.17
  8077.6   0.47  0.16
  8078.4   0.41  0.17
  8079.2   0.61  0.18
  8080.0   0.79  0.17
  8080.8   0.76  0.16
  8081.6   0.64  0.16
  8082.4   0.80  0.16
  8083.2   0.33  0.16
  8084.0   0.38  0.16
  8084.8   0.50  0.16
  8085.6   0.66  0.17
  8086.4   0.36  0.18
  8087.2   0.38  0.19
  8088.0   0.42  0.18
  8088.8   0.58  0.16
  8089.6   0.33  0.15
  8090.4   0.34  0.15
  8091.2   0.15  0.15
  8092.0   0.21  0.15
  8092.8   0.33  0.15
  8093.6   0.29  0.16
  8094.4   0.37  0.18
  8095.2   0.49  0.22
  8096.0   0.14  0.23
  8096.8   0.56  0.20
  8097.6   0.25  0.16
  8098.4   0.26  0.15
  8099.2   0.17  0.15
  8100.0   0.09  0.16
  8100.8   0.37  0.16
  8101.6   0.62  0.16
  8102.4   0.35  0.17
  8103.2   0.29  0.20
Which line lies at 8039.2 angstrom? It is H-gamma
